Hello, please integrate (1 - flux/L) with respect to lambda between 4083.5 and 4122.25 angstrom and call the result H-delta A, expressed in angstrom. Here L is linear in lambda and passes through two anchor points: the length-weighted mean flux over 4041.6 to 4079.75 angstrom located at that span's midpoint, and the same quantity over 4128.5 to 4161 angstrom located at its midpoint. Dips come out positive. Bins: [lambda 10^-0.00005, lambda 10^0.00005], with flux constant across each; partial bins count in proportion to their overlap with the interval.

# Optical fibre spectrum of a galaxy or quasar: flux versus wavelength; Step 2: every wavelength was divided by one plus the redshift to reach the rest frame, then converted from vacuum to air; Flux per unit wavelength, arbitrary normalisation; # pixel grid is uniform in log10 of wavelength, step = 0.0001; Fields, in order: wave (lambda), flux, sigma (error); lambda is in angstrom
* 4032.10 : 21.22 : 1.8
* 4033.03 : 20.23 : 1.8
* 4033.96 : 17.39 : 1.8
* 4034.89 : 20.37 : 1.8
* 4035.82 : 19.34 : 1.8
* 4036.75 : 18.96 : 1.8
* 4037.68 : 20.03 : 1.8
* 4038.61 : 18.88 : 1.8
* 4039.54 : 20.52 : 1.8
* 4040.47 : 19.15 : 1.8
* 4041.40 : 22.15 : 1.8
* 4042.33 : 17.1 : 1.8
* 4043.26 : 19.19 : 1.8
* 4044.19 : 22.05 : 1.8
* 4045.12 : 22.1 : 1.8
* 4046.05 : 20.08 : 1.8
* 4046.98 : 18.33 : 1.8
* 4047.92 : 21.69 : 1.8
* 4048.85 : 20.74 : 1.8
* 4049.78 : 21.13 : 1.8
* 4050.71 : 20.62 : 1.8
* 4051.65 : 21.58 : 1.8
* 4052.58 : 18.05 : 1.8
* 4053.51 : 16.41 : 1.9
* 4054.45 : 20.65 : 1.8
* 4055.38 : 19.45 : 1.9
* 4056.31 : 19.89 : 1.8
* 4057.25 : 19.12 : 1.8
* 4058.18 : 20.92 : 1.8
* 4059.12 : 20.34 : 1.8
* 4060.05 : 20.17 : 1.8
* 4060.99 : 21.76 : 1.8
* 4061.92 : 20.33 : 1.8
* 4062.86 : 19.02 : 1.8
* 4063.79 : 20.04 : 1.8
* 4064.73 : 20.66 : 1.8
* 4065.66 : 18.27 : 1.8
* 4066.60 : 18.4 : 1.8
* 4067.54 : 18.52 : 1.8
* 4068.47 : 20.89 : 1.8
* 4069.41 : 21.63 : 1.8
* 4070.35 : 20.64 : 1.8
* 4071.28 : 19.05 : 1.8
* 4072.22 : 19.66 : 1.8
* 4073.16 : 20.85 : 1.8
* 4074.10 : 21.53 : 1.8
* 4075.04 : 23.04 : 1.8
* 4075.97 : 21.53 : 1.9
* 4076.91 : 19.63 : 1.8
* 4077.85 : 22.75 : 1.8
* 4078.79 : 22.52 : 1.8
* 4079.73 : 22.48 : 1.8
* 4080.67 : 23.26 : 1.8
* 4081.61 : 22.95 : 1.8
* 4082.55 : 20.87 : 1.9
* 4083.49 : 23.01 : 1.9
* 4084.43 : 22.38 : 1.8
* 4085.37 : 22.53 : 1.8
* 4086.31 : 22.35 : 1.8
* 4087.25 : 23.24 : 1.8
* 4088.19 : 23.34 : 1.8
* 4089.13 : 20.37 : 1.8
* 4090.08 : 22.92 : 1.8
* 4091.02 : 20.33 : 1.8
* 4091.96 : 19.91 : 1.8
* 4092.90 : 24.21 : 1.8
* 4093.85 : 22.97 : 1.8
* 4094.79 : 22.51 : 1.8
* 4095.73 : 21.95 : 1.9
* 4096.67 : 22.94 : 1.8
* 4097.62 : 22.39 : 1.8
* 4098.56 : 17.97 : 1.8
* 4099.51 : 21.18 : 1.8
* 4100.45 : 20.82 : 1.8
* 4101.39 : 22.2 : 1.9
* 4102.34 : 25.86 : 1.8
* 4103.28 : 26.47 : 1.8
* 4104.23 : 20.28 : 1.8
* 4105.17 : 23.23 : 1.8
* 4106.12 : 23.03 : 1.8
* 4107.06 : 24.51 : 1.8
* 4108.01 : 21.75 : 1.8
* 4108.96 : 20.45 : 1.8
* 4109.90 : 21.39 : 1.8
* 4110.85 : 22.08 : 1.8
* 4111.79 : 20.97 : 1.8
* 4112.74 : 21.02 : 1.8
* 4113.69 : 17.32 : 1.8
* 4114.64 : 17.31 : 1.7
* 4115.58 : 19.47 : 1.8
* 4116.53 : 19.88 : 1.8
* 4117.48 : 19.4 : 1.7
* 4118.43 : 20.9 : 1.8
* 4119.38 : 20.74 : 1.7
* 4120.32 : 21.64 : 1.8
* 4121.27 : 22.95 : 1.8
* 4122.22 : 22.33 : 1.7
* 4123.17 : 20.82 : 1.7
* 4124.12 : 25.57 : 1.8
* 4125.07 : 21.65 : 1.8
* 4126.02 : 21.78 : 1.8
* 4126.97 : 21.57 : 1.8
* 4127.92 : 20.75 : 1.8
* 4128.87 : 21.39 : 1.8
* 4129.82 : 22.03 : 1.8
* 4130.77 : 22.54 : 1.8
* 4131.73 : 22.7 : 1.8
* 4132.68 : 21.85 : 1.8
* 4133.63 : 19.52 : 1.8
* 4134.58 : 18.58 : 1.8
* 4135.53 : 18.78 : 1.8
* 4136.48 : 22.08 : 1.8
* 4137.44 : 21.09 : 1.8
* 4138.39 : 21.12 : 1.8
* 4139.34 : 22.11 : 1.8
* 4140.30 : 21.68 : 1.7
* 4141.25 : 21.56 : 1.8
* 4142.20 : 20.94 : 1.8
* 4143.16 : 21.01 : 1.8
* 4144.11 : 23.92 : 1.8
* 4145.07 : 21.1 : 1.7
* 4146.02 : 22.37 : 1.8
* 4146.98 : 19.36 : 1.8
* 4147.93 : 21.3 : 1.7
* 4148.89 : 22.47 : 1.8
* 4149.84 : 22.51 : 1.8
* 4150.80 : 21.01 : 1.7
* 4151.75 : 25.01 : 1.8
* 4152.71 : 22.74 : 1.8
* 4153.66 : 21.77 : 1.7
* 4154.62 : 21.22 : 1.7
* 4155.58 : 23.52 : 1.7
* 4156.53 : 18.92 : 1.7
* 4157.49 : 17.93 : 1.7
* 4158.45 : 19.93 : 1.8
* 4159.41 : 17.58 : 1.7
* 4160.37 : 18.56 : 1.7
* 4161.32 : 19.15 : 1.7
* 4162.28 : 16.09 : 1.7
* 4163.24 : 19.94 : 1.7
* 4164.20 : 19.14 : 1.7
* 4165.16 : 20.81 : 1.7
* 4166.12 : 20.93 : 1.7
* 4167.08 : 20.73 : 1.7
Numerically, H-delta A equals -1.8 angstrom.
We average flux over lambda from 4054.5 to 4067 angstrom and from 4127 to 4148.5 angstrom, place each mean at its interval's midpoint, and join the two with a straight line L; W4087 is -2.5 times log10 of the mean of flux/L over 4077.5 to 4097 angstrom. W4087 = -0.10 mag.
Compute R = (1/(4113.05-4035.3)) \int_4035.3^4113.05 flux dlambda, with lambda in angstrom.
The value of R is 21.1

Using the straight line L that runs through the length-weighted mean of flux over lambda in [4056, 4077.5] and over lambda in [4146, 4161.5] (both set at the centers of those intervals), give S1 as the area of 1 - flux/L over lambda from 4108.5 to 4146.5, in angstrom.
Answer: -0.8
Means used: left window 20.3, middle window 21.2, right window 20.9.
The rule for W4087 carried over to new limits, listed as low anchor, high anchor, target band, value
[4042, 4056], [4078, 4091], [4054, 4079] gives 0.04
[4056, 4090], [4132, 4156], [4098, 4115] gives -0.01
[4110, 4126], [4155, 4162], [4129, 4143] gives -0.05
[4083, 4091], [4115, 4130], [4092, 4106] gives -0.02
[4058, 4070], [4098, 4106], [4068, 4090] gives -0.04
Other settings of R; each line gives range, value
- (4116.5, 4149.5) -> 21.4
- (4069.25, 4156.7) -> 21.7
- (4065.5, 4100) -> 21.5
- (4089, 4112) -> 22.1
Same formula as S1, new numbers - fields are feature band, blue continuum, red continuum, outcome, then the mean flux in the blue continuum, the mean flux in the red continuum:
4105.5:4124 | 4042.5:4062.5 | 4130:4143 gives -0.2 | 20.2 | 21.1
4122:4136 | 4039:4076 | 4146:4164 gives -0.7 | 20.2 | 20.5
